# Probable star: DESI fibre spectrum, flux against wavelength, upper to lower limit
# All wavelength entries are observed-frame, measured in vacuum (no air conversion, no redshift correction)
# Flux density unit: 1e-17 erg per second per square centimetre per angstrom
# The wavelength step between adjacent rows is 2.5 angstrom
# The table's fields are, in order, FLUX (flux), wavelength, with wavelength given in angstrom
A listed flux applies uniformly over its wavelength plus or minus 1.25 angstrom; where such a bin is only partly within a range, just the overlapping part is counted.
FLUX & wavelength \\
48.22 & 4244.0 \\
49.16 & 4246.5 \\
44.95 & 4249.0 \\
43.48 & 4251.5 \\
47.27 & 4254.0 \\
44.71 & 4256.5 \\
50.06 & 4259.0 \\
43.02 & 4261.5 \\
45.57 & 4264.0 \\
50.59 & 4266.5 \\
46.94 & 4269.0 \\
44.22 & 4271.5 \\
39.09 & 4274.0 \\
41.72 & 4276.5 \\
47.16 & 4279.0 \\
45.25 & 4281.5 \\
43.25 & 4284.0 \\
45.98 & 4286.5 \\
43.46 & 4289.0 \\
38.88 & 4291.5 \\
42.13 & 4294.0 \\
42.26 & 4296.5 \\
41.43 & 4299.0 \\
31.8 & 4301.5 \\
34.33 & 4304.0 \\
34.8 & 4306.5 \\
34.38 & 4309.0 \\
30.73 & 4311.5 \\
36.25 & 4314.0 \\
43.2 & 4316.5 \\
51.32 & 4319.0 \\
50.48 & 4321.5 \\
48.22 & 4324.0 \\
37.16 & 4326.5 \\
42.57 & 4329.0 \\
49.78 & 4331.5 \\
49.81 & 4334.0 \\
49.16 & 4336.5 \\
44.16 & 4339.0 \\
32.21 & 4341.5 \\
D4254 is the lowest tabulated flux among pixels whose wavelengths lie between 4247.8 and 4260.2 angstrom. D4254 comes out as 43.48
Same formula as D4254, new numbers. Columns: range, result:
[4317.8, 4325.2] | 48.22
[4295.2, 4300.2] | 41.43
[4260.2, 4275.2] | 39.09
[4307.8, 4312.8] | 30.73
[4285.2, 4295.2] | 38.88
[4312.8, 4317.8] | 36.25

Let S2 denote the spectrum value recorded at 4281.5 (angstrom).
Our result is 45.25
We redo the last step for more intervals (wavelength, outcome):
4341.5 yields 32.21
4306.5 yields 34.8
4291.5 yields 38.88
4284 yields 43.25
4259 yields 50.06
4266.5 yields 50.59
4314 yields 36.25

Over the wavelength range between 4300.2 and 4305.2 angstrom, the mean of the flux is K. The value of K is 33.1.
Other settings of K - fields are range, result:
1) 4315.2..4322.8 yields 48.3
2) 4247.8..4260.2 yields 46.1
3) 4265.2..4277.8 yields 44.5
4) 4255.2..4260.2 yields 47.4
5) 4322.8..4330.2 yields 42.6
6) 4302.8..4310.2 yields 34.5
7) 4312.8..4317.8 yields 39.9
